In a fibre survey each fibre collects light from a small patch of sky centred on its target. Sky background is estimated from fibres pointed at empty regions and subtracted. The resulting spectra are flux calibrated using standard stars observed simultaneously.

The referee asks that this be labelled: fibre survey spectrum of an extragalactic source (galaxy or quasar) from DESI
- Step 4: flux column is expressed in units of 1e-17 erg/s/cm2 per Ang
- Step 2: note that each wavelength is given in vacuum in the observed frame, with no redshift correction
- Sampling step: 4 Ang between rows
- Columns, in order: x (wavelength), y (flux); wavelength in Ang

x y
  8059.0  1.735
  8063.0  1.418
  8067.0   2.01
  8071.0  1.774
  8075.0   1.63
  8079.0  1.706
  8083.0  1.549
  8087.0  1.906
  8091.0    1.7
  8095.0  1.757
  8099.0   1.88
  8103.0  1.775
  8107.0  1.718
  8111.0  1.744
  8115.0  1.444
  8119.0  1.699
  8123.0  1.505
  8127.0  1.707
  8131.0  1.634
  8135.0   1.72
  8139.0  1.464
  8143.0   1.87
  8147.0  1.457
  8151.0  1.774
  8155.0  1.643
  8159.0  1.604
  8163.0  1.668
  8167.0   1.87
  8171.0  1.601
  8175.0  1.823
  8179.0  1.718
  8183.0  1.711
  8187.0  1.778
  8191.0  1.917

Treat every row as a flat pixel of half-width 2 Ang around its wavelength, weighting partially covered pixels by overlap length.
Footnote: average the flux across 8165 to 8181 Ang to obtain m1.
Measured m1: 1.75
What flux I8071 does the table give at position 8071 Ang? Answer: 1.774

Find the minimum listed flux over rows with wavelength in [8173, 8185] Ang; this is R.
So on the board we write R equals 1.711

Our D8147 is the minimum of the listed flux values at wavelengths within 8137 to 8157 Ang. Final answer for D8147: 1.457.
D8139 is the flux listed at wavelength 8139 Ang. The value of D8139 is 1.464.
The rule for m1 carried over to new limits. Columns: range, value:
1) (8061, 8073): 1.73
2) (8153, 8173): 1.68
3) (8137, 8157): 1.64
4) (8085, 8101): 1.81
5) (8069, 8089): 1.71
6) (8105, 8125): 1.62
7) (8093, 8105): 1.8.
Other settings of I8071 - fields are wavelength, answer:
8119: 1.699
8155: 1.643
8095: 1.757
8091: 1.7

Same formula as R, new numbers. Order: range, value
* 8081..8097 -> 1.549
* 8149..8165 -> 1.604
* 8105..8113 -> 1.718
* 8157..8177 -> 1.601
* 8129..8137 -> 1.634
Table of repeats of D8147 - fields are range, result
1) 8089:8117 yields 1.444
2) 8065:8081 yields 1.63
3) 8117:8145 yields 1.464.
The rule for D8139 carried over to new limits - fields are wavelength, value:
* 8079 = 1.706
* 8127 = 1.707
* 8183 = 1.711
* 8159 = 1.604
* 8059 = 1.735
